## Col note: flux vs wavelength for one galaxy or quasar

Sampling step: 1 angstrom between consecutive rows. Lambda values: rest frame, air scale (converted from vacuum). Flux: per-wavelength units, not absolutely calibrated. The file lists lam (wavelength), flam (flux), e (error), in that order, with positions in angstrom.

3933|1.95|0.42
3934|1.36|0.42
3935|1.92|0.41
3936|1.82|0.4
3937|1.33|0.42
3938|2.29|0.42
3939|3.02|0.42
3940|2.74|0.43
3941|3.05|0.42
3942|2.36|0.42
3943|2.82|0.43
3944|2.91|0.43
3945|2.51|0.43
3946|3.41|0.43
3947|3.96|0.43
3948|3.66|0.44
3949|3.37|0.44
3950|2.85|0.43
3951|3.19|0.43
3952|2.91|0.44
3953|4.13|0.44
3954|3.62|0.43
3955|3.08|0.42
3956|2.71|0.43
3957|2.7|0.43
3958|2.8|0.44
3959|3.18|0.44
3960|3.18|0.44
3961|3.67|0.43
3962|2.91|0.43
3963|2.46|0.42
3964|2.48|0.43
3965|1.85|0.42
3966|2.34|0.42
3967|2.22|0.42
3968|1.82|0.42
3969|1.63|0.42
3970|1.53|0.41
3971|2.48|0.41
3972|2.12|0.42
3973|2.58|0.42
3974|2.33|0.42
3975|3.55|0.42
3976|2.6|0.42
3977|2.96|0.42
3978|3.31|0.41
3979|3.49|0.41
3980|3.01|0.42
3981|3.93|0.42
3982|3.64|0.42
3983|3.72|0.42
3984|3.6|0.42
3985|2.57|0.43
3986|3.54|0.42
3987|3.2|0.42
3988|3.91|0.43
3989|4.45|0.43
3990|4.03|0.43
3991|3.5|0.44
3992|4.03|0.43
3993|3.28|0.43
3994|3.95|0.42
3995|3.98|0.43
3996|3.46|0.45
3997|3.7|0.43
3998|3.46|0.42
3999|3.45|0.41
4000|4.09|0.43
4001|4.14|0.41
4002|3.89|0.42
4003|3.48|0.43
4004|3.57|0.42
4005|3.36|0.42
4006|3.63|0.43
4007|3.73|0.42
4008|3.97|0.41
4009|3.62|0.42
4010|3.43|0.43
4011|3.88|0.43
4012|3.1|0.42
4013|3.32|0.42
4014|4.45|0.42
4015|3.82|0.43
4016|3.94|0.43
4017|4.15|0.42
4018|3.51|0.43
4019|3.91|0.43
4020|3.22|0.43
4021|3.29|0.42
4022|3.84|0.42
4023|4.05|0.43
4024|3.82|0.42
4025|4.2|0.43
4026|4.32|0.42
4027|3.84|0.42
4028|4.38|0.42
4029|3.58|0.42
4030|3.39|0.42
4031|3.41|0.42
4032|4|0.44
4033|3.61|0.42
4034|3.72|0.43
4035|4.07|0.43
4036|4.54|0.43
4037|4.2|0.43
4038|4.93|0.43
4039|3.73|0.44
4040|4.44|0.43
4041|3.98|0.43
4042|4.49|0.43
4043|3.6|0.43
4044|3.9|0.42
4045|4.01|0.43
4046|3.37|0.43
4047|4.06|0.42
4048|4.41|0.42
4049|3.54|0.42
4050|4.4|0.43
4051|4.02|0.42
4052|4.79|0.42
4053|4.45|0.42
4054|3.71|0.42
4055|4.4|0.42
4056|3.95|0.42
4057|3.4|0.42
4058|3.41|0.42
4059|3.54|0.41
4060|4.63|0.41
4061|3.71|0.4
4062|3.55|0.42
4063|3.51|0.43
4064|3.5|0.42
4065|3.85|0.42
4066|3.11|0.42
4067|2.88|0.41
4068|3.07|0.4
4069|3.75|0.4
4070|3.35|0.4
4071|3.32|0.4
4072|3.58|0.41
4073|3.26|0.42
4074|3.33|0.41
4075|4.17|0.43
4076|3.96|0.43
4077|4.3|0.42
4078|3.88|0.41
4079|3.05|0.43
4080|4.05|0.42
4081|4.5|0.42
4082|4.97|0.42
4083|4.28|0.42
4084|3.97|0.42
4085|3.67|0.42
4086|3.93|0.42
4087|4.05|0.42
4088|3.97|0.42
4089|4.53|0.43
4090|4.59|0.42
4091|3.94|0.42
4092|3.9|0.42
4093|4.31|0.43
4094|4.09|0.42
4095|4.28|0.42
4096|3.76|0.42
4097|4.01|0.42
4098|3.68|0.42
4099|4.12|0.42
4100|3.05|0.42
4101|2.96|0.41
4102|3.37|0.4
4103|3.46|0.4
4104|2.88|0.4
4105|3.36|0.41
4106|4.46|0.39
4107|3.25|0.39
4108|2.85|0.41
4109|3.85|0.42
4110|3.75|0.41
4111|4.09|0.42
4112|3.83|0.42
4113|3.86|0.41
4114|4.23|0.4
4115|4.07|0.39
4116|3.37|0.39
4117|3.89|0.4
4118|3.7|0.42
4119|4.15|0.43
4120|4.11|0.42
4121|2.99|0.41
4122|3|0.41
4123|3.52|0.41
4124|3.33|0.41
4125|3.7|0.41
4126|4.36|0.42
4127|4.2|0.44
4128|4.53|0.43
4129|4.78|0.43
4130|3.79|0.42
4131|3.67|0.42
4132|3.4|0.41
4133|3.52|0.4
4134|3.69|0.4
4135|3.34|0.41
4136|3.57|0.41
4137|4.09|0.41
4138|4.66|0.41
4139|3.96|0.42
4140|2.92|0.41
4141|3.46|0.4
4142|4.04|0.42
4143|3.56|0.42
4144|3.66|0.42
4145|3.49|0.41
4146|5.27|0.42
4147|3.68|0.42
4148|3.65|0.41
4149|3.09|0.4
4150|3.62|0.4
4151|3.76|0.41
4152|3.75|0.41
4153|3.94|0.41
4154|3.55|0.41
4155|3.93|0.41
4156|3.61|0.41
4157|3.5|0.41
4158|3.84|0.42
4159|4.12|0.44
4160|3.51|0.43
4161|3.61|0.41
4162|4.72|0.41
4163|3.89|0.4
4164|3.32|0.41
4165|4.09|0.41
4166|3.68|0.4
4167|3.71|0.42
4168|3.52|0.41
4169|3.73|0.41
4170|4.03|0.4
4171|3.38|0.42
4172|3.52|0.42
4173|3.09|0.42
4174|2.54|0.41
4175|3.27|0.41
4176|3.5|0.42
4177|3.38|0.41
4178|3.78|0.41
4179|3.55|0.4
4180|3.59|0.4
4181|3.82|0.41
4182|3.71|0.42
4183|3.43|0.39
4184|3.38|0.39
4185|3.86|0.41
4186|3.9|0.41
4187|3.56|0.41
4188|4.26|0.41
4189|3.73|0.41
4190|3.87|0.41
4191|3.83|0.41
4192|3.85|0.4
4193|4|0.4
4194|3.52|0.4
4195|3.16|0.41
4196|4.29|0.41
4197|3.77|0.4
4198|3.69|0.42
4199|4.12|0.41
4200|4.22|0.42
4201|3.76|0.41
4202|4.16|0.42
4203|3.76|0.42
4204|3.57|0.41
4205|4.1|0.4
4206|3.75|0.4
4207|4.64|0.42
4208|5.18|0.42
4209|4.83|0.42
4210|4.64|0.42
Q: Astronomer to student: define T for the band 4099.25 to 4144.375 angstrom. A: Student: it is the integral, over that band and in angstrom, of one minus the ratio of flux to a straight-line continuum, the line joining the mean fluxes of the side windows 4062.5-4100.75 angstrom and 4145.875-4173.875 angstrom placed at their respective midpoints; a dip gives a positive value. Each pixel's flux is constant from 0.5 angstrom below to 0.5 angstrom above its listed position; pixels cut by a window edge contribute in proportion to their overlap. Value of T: 0.8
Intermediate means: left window 3.82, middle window 3.7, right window 3.72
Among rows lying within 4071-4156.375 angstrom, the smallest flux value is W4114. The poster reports 2.85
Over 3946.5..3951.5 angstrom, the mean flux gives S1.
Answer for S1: 3.41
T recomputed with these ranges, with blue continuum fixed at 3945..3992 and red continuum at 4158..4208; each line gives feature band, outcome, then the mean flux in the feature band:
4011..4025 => -2.3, 3.75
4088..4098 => -1.9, 4.12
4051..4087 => -4.5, 3.8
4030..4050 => -4.3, 4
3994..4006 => -2.1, 3.7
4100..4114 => -0.1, 3.54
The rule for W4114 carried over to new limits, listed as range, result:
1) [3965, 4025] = 1.53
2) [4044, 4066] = 3.11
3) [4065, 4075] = 2.88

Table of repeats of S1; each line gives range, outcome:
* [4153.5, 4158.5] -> 3.69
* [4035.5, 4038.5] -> 4.56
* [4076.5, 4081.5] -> 3.96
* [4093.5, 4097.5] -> 4.04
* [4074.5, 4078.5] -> 4.08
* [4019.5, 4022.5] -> 3.45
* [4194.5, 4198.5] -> 3.73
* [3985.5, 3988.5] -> 3.55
